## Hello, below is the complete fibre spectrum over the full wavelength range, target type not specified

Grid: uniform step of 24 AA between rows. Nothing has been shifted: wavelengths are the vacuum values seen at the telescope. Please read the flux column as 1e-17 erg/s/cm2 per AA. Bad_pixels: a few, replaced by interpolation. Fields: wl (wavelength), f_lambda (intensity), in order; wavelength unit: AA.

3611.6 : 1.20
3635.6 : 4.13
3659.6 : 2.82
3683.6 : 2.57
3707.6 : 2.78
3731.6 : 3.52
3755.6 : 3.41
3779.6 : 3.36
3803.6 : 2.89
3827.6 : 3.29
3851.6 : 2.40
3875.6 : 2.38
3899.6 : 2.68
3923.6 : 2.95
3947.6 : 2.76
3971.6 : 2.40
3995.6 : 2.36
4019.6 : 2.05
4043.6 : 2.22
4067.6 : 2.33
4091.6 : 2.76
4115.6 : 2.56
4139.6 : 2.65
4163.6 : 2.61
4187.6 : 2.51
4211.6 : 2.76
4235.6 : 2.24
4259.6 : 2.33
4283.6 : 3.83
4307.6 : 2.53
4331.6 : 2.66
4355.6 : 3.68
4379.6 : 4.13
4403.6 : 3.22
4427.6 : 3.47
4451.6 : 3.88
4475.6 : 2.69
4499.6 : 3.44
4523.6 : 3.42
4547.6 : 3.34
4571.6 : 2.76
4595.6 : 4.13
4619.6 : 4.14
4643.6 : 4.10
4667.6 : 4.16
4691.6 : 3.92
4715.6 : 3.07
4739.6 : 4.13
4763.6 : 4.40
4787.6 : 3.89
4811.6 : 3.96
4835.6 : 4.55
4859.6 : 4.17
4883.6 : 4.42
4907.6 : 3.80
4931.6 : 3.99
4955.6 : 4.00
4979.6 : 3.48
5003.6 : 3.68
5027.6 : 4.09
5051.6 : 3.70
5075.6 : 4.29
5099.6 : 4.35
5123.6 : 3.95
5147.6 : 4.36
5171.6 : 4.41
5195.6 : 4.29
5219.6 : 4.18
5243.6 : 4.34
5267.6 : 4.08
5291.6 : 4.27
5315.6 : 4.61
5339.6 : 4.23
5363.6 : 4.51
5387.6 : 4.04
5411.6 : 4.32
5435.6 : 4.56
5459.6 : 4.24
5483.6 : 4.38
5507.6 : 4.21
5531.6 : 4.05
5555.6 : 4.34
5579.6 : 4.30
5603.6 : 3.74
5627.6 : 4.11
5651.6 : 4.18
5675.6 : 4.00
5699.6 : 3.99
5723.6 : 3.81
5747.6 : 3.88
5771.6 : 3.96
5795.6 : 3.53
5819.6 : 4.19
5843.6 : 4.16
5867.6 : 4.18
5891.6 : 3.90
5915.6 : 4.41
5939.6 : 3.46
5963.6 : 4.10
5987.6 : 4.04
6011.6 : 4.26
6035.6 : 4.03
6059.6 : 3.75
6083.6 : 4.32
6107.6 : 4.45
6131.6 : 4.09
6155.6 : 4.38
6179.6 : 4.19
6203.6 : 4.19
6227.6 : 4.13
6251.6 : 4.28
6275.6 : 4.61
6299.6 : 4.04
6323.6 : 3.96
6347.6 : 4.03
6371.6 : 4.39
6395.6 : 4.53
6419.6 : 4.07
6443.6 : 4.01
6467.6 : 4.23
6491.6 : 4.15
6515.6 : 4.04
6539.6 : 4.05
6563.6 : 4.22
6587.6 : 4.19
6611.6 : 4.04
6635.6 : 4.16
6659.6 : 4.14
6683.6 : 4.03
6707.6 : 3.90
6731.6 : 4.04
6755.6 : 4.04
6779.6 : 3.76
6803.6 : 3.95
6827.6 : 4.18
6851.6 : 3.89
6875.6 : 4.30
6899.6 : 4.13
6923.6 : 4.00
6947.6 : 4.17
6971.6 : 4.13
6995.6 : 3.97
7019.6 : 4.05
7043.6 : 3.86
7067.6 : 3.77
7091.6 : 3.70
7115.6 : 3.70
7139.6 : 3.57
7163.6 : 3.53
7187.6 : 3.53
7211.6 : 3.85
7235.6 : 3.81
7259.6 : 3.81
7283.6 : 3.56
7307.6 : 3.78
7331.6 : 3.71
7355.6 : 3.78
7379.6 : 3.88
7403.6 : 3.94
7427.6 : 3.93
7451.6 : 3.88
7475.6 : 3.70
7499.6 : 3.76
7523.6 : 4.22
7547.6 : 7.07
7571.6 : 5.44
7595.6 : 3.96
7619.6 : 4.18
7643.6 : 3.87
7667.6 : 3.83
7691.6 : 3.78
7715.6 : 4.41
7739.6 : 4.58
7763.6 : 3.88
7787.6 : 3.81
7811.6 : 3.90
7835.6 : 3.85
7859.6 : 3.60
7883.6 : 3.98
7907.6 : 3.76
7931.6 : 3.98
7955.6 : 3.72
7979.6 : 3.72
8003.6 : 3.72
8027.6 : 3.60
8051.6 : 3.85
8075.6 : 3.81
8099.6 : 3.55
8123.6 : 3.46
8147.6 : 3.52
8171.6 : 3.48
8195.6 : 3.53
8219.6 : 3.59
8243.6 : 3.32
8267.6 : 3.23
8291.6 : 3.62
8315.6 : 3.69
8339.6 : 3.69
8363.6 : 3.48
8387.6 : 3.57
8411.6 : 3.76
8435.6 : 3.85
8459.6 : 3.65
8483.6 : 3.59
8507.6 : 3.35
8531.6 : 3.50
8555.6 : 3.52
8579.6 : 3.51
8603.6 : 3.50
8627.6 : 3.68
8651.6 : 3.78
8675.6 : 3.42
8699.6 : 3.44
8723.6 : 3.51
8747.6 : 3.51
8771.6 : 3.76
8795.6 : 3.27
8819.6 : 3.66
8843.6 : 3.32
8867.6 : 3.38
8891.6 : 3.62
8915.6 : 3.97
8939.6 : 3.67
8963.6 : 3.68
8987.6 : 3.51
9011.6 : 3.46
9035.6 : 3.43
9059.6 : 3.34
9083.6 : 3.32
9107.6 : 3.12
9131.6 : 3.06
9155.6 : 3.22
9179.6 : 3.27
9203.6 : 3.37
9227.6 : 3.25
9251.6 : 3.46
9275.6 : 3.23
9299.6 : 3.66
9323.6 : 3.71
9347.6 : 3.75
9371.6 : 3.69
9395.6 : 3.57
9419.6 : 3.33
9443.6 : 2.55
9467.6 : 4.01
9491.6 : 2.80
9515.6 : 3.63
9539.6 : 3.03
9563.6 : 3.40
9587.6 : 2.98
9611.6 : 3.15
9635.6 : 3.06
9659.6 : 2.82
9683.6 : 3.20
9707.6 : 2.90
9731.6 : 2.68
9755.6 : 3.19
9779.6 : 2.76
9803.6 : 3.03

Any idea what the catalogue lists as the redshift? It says 0.15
